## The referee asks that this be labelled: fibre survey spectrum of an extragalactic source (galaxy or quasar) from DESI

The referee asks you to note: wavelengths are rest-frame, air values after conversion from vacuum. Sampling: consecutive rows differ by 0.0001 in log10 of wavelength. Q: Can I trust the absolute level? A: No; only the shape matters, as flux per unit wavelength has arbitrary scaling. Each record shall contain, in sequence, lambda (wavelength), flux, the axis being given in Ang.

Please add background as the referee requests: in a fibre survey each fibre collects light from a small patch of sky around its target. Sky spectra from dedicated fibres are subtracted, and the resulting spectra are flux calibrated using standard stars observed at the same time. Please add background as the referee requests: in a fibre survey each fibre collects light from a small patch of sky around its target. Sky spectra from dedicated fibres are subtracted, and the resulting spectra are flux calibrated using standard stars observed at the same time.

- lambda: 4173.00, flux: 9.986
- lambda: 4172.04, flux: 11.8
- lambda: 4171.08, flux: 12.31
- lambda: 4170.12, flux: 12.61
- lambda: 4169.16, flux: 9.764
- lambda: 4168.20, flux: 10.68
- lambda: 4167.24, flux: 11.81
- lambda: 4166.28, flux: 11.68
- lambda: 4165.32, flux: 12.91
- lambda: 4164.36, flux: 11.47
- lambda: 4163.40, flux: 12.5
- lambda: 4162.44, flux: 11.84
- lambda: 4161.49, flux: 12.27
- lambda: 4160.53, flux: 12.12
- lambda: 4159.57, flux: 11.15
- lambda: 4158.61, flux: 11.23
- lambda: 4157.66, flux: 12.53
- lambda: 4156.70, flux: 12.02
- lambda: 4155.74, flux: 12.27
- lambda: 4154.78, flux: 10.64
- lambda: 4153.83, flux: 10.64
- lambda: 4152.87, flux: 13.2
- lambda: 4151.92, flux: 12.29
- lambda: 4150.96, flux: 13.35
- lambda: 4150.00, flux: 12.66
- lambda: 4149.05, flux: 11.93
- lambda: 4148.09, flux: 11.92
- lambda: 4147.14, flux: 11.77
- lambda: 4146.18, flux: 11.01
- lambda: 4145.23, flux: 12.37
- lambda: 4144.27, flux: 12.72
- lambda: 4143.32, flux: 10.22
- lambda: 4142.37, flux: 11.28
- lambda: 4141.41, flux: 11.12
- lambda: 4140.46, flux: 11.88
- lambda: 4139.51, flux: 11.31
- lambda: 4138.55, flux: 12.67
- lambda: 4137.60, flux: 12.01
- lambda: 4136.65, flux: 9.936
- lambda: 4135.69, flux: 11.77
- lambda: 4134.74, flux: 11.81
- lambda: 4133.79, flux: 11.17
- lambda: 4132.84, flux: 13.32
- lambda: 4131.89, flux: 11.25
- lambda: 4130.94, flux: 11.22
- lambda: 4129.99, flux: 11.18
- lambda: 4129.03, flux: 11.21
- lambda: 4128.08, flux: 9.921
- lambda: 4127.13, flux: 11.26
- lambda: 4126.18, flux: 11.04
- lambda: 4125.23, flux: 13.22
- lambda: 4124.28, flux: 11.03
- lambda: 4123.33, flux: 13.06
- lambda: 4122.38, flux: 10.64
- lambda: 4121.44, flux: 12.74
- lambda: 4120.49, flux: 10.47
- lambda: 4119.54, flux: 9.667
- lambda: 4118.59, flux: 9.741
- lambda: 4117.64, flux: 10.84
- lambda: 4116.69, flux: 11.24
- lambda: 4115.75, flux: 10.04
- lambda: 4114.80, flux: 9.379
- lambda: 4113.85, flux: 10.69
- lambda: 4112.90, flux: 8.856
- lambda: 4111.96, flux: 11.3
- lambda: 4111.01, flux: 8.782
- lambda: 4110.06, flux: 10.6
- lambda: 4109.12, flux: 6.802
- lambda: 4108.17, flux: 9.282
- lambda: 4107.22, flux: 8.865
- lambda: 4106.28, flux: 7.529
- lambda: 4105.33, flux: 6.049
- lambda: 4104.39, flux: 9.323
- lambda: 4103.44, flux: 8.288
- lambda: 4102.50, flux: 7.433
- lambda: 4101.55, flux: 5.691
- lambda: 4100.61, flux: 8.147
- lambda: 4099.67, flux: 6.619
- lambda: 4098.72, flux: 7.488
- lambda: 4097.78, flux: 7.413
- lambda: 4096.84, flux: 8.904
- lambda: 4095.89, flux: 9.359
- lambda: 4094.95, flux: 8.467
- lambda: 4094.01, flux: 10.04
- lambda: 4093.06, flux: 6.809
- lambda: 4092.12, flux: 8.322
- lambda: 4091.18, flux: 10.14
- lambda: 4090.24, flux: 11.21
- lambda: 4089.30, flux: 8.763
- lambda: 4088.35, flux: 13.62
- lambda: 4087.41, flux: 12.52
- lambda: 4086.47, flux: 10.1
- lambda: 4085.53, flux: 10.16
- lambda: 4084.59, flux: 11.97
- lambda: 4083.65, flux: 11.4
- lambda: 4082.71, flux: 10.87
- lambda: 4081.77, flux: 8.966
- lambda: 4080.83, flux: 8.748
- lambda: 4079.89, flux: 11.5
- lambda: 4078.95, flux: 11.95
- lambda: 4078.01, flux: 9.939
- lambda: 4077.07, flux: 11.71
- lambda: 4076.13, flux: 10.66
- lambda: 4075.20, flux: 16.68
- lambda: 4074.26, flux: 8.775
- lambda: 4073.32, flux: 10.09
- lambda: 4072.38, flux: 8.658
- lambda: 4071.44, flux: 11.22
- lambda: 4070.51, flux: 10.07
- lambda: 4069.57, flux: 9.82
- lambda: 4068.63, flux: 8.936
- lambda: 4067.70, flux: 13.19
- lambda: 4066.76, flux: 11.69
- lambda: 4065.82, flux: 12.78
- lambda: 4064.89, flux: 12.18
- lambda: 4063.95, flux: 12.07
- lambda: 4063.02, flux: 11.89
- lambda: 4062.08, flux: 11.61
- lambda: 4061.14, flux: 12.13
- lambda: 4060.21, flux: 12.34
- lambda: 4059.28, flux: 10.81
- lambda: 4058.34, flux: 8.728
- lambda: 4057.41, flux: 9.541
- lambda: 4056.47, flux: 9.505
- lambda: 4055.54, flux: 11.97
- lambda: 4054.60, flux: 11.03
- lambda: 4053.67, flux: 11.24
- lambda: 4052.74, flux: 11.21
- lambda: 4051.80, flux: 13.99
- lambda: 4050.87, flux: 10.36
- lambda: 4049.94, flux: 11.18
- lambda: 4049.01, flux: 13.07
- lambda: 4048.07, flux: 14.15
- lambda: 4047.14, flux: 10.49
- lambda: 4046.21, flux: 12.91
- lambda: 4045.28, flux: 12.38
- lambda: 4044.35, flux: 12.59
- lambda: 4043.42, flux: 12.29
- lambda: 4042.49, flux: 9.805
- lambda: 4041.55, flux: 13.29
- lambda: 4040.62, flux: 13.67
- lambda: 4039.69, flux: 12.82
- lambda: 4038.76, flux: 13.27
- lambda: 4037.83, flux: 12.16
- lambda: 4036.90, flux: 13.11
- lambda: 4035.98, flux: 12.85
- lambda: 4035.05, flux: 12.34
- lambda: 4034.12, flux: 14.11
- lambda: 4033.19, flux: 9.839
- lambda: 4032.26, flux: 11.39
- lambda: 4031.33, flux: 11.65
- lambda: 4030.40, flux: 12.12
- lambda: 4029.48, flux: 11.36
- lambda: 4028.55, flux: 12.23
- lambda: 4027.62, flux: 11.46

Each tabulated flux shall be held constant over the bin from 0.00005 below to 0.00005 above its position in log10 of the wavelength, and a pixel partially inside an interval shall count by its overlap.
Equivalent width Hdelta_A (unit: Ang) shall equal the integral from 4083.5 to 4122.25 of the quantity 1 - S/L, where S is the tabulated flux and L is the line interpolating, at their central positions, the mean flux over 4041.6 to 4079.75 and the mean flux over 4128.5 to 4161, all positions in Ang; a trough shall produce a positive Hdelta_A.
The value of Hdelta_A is 7.3 Ang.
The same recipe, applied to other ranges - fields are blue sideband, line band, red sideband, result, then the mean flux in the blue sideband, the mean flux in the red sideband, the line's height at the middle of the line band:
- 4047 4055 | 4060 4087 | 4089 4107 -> -2.6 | 11.9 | 8.22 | 10.1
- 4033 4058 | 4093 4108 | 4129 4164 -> 5.0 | 12.1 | 11.8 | 11.9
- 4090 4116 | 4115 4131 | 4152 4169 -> -2.2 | 8.6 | 11.8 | 9.71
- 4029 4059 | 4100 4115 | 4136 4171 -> 4.2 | 11.9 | 11.8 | 11.8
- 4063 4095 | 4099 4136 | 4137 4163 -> 4.4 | 10.8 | 11.9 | 11.4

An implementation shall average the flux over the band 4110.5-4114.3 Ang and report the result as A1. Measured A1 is 9.9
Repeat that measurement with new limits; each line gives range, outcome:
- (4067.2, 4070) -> 10.7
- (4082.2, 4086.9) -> 10.9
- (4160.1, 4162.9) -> 12.1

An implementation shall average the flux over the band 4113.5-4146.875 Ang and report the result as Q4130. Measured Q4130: 11.3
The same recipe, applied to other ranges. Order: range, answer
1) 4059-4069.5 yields 11.7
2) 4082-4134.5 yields 9.92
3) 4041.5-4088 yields 11.3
